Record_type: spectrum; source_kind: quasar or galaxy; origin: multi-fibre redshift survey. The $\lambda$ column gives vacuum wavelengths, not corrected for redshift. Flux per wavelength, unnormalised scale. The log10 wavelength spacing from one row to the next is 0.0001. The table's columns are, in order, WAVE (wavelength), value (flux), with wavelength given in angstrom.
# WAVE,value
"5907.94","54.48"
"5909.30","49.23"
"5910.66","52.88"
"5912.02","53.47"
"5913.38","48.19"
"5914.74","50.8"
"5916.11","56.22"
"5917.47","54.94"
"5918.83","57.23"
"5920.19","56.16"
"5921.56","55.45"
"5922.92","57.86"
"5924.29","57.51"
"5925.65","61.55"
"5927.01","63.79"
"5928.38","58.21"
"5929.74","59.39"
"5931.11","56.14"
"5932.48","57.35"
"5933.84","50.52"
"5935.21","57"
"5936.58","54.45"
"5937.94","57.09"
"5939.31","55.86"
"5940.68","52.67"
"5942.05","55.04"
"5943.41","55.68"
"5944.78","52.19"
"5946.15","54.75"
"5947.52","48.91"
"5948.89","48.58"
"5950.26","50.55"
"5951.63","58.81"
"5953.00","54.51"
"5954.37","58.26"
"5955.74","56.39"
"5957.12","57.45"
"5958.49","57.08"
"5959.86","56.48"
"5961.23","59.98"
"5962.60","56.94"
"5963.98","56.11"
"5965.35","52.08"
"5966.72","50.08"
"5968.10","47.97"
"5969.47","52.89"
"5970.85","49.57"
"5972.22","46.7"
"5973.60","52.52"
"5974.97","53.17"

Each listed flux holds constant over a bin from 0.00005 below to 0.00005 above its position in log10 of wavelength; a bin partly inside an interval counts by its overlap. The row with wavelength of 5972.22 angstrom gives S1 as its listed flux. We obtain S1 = 46.7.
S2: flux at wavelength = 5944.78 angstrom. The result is 52.19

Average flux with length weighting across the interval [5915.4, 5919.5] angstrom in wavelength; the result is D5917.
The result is 56.1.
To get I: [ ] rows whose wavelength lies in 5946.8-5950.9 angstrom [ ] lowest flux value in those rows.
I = 48.58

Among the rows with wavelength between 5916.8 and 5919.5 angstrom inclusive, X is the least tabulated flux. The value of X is 54.94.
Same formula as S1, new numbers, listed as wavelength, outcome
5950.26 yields 50.55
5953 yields 54.51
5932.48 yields 57.35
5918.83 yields 57.23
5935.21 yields 57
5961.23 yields 59.98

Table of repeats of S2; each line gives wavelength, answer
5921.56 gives 55.45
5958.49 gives 57.08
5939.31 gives 55.86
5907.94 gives 54.48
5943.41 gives 55.68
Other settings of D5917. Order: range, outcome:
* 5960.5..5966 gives 56.3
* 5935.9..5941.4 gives 55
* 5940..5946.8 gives 54.1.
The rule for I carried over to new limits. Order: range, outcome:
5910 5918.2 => 48.19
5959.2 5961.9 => 56.48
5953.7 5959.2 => 56.39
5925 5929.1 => 58.21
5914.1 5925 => 50.8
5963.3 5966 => 52.08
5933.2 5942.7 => 50.52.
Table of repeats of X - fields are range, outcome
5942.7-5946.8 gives 52.19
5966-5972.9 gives 46.7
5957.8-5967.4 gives 50.08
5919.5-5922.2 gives 55.45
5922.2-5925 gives 57.51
